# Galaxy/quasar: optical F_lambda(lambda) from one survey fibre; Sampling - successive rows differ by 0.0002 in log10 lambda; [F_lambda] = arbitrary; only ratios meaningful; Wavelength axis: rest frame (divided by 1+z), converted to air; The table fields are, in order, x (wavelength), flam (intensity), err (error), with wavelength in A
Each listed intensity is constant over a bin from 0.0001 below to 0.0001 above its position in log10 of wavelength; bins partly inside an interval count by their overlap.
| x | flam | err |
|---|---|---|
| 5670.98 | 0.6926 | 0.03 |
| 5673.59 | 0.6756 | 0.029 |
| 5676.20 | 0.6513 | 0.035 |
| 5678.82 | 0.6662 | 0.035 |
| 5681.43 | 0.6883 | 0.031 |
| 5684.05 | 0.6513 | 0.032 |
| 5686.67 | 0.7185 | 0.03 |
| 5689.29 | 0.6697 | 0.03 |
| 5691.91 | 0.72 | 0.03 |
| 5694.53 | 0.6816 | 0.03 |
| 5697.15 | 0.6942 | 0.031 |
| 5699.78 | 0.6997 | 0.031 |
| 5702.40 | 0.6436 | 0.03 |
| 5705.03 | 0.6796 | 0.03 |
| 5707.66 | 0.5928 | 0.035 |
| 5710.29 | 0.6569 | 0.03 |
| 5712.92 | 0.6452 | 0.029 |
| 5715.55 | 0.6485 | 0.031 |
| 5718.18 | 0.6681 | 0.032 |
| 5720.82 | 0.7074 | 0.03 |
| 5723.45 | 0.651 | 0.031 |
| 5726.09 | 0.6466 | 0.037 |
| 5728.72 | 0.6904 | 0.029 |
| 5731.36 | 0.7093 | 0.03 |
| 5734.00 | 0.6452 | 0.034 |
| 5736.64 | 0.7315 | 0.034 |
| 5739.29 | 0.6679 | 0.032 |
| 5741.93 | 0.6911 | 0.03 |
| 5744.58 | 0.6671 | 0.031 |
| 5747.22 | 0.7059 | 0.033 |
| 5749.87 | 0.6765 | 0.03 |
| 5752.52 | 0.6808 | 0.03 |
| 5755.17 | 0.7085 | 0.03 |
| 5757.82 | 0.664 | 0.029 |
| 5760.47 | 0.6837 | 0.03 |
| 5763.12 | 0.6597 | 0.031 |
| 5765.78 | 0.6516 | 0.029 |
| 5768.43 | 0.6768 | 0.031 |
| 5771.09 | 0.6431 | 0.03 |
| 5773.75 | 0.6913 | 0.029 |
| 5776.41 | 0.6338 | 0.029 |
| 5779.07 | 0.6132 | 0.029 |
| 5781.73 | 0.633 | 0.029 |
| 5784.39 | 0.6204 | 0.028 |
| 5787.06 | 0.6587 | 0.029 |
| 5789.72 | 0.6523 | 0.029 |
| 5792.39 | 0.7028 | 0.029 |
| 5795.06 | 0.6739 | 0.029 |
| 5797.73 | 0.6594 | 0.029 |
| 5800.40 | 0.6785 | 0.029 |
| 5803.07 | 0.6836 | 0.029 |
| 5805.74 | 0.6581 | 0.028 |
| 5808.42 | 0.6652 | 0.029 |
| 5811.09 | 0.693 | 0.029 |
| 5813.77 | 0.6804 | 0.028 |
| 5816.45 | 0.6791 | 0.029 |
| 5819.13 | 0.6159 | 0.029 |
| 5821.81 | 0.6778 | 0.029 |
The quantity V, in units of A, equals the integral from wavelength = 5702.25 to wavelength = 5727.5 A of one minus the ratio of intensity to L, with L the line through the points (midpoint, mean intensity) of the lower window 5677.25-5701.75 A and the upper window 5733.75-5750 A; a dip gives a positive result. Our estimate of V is 1.2 A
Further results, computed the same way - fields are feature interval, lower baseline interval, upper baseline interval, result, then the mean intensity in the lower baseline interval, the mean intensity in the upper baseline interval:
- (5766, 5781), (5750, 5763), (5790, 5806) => 0.62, 0.682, 0.676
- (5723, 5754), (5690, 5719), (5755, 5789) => -0.96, 0.666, 0.655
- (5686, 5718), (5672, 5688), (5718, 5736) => 0.30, 0.676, 0.677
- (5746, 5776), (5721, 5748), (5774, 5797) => -0.43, 0.681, 0.651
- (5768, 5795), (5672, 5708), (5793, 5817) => 0.91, 0.676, 0.675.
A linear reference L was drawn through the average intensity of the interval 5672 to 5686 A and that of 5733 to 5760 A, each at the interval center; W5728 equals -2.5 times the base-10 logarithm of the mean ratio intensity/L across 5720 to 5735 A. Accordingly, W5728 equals 0.01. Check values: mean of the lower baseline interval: 0.669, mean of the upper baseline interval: 0.684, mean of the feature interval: 0.675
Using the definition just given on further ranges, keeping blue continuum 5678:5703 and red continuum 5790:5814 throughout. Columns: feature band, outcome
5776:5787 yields 0.082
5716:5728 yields 0.023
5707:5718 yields 0.067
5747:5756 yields -0.016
